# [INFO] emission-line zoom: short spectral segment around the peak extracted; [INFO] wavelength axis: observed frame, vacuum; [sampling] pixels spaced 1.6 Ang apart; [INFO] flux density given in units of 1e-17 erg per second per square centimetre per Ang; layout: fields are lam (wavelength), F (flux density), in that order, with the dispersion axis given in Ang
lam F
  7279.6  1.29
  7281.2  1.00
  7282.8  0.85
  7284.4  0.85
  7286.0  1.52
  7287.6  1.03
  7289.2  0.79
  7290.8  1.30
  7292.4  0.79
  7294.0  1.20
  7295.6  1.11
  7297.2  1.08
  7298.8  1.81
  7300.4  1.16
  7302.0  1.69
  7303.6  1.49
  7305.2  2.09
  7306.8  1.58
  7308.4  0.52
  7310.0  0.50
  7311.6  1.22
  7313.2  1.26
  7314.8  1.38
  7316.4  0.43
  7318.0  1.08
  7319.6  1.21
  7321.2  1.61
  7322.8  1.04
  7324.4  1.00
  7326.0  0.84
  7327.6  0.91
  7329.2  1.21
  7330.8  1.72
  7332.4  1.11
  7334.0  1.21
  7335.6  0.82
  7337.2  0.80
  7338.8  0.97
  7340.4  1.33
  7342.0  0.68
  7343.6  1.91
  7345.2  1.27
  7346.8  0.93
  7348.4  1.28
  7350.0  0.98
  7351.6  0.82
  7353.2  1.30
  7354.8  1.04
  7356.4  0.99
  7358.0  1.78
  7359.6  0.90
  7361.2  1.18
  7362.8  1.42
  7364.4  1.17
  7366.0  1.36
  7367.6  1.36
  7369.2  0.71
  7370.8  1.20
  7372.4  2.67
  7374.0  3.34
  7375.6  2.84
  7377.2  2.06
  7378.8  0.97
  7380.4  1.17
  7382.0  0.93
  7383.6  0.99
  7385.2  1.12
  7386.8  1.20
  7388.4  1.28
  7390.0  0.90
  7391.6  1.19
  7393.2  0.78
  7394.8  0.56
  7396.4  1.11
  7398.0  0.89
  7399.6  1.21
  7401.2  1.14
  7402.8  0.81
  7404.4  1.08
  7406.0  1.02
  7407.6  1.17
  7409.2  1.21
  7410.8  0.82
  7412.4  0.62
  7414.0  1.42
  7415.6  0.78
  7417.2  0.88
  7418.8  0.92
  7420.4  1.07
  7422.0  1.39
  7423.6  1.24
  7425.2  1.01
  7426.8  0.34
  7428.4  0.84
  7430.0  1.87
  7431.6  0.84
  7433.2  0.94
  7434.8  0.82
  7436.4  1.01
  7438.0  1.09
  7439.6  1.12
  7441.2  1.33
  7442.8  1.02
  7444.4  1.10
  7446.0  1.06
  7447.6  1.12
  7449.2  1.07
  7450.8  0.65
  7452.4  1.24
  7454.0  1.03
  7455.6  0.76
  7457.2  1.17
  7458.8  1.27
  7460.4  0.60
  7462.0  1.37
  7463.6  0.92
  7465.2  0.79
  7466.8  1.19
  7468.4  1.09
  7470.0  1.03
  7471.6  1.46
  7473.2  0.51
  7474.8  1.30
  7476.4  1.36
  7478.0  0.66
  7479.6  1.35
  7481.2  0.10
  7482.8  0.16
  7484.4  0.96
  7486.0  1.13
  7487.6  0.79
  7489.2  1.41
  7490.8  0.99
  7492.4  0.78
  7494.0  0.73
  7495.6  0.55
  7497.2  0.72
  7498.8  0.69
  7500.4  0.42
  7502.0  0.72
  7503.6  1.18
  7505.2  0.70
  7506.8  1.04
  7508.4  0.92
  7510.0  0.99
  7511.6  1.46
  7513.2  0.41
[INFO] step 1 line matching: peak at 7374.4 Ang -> [O III]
